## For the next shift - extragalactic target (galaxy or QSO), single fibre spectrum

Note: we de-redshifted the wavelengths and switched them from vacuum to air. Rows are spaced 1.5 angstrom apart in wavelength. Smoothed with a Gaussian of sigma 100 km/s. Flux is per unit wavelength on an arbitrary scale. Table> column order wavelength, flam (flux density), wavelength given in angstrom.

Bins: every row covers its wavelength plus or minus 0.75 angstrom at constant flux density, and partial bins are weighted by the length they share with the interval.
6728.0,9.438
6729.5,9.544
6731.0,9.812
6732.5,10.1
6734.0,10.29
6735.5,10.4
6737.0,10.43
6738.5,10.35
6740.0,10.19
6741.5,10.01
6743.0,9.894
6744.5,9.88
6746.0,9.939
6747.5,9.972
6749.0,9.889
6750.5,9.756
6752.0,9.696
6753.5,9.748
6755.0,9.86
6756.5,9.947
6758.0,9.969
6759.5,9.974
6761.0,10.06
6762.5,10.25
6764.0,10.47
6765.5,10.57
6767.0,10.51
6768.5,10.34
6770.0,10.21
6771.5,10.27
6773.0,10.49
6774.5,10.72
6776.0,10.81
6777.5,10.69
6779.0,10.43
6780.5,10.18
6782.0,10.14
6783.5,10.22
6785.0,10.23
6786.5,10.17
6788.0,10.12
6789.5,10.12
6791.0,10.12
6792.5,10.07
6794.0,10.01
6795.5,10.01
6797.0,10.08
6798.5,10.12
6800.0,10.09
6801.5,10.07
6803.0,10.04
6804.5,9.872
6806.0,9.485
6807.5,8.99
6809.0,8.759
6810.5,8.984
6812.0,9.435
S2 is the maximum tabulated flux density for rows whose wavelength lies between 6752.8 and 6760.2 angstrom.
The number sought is 9.974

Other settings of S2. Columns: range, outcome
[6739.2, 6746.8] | 10.19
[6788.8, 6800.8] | 10.12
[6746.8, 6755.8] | 9.972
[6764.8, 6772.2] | 10.57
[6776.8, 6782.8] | 10.69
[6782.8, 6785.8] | 10.23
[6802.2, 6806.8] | 10.04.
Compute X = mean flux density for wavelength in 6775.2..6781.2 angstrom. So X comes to 10.5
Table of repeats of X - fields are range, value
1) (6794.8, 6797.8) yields 10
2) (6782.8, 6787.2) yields 10.2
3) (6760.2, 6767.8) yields 10.4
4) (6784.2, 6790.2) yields 10.2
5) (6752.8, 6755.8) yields 9.81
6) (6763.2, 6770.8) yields 10.4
